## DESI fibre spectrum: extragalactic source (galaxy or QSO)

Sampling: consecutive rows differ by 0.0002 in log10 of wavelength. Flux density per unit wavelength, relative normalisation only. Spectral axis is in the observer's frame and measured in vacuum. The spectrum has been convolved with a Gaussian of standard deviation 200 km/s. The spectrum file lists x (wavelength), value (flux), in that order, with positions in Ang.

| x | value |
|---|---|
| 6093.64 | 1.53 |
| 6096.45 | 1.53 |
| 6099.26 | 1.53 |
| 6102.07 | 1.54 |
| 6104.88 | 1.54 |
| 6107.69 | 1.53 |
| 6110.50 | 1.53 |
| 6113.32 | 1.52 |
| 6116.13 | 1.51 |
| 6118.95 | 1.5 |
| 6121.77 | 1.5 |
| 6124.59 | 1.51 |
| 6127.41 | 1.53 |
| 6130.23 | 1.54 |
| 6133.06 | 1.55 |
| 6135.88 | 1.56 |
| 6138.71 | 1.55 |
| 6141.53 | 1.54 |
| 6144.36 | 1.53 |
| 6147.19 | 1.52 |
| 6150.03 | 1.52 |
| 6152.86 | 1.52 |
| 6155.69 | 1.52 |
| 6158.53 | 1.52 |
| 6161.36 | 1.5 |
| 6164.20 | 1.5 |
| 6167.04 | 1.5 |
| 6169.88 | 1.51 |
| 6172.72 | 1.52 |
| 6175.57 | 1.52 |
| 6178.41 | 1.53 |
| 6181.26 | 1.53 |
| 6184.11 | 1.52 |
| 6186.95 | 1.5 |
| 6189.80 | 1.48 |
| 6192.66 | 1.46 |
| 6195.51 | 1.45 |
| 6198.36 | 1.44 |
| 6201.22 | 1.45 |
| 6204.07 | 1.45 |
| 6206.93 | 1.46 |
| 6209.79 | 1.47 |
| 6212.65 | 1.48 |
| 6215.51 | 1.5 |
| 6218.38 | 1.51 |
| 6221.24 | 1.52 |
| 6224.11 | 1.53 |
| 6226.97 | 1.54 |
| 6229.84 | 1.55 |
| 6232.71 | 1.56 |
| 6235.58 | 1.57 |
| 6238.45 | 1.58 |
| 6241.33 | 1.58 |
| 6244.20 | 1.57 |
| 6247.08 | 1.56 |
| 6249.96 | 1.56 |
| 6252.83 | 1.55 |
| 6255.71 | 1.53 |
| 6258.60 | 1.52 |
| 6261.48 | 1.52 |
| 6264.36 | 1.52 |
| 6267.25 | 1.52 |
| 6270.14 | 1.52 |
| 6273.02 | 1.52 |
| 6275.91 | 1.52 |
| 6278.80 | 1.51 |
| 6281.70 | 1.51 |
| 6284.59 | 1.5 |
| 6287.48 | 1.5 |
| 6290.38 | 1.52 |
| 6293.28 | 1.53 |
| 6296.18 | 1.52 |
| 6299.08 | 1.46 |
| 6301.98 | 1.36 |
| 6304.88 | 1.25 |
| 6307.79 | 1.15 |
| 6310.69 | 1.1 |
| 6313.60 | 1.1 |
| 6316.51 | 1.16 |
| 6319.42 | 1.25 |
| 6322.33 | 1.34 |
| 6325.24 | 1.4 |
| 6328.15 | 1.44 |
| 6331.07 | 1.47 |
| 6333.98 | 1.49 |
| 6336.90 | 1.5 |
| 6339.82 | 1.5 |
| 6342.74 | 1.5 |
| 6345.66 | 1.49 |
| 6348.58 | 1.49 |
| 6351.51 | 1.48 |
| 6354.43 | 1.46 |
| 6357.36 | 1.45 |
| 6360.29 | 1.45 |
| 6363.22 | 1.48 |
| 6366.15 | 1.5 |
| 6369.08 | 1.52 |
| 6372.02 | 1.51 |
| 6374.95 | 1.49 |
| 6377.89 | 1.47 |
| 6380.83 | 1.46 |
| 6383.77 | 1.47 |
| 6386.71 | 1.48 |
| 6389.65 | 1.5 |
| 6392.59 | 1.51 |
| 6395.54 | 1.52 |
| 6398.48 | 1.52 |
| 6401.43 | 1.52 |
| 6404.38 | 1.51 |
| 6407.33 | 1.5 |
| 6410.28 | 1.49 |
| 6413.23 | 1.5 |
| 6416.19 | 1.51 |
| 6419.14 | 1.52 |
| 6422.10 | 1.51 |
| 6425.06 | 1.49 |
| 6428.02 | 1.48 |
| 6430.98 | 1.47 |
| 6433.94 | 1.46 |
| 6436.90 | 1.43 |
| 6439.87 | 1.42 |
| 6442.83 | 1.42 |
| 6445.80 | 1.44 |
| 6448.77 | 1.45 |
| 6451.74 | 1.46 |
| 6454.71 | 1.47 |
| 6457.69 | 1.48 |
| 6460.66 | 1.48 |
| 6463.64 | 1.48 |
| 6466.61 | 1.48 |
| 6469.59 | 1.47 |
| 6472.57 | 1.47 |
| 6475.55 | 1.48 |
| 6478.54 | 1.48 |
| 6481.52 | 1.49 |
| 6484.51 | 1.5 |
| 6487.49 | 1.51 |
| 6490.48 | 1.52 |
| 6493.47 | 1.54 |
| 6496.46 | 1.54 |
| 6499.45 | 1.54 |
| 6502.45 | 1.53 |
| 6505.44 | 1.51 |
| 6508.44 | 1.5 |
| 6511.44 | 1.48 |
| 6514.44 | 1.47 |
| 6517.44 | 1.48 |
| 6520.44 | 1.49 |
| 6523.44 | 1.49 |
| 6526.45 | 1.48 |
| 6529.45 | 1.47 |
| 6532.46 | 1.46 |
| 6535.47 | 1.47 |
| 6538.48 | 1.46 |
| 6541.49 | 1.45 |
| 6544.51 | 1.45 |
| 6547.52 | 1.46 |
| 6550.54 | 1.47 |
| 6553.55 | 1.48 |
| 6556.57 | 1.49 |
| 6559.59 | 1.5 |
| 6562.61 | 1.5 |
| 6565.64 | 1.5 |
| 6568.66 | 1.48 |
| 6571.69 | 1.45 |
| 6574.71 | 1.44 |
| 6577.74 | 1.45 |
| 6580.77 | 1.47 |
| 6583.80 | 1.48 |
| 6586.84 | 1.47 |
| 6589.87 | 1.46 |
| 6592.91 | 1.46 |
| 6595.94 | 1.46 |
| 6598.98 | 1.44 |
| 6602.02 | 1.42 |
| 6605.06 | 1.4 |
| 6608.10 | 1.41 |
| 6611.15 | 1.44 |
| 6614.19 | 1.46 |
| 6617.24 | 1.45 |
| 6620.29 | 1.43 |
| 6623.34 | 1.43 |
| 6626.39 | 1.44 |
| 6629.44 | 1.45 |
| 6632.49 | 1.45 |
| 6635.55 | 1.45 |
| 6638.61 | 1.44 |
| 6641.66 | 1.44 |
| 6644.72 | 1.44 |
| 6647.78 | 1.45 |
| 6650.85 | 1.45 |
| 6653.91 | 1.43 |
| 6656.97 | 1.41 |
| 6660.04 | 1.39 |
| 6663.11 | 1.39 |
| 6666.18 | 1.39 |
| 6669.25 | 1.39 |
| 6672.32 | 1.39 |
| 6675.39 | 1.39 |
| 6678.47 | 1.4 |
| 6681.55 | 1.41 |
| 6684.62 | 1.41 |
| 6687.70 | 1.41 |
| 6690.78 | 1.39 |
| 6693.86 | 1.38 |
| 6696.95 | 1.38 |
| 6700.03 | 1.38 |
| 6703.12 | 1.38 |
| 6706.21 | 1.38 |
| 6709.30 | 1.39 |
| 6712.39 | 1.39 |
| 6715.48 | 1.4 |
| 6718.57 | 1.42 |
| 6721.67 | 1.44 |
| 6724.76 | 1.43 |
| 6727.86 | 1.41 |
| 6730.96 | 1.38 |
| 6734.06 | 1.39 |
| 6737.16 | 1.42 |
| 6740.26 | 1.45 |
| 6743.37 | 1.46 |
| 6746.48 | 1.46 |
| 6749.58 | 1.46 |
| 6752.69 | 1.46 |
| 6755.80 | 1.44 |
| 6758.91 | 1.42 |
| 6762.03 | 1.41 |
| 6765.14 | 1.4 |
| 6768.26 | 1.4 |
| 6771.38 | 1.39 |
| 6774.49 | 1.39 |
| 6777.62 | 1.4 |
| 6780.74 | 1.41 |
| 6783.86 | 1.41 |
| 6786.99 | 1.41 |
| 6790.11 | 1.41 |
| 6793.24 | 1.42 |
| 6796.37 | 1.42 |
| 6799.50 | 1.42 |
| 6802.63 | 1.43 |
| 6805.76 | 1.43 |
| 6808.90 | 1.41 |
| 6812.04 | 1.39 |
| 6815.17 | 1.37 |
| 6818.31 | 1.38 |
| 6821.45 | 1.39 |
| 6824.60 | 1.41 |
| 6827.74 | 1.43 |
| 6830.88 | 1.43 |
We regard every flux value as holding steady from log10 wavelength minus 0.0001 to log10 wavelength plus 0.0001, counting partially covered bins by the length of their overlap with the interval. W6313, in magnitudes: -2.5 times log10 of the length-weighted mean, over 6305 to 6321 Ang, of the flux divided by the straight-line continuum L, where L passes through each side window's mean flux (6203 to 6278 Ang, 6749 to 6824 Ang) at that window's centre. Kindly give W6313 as 0.29 mag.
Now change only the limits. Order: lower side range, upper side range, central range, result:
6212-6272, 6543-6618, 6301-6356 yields 0.115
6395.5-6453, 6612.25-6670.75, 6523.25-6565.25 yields -0.015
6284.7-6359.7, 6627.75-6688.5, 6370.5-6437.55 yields -0.067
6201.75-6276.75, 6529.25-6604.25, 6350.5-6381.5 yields 0.017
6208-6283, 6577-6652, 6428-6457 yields 0.027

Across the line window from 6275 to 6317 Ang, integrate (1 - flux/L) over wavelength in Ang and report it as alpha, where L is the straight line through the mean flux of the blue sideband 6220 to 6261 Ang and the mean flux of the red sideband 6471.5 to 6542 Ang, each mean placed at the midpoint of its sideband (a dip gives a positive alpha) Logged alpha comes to 4.28 Ang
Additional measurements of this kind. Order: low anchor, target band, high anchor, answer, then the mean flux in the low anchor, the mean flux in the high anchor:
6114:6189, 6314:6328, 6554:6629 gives 1.9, 1.52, 1.46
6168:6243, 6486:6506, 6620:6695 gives -1.1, 1.51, 1.42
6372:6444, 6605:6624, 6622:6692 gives 0.0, 1.49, 1.42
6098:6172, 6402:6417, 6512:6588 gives -0.1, 1.52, 1.47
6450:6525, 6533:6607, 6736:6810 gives 0.5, 1.49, 1.42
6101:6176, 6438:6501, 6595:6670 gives -0.9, 1.52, 1.43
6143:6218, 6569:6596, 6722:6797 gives -0.3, 1.5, 1.42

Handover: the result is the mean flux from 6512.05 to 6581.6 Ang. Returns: 1.47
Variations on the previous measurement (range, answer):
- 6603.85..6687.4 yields 1.42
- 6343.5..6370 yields 1.48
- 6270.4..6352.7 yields 1.41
